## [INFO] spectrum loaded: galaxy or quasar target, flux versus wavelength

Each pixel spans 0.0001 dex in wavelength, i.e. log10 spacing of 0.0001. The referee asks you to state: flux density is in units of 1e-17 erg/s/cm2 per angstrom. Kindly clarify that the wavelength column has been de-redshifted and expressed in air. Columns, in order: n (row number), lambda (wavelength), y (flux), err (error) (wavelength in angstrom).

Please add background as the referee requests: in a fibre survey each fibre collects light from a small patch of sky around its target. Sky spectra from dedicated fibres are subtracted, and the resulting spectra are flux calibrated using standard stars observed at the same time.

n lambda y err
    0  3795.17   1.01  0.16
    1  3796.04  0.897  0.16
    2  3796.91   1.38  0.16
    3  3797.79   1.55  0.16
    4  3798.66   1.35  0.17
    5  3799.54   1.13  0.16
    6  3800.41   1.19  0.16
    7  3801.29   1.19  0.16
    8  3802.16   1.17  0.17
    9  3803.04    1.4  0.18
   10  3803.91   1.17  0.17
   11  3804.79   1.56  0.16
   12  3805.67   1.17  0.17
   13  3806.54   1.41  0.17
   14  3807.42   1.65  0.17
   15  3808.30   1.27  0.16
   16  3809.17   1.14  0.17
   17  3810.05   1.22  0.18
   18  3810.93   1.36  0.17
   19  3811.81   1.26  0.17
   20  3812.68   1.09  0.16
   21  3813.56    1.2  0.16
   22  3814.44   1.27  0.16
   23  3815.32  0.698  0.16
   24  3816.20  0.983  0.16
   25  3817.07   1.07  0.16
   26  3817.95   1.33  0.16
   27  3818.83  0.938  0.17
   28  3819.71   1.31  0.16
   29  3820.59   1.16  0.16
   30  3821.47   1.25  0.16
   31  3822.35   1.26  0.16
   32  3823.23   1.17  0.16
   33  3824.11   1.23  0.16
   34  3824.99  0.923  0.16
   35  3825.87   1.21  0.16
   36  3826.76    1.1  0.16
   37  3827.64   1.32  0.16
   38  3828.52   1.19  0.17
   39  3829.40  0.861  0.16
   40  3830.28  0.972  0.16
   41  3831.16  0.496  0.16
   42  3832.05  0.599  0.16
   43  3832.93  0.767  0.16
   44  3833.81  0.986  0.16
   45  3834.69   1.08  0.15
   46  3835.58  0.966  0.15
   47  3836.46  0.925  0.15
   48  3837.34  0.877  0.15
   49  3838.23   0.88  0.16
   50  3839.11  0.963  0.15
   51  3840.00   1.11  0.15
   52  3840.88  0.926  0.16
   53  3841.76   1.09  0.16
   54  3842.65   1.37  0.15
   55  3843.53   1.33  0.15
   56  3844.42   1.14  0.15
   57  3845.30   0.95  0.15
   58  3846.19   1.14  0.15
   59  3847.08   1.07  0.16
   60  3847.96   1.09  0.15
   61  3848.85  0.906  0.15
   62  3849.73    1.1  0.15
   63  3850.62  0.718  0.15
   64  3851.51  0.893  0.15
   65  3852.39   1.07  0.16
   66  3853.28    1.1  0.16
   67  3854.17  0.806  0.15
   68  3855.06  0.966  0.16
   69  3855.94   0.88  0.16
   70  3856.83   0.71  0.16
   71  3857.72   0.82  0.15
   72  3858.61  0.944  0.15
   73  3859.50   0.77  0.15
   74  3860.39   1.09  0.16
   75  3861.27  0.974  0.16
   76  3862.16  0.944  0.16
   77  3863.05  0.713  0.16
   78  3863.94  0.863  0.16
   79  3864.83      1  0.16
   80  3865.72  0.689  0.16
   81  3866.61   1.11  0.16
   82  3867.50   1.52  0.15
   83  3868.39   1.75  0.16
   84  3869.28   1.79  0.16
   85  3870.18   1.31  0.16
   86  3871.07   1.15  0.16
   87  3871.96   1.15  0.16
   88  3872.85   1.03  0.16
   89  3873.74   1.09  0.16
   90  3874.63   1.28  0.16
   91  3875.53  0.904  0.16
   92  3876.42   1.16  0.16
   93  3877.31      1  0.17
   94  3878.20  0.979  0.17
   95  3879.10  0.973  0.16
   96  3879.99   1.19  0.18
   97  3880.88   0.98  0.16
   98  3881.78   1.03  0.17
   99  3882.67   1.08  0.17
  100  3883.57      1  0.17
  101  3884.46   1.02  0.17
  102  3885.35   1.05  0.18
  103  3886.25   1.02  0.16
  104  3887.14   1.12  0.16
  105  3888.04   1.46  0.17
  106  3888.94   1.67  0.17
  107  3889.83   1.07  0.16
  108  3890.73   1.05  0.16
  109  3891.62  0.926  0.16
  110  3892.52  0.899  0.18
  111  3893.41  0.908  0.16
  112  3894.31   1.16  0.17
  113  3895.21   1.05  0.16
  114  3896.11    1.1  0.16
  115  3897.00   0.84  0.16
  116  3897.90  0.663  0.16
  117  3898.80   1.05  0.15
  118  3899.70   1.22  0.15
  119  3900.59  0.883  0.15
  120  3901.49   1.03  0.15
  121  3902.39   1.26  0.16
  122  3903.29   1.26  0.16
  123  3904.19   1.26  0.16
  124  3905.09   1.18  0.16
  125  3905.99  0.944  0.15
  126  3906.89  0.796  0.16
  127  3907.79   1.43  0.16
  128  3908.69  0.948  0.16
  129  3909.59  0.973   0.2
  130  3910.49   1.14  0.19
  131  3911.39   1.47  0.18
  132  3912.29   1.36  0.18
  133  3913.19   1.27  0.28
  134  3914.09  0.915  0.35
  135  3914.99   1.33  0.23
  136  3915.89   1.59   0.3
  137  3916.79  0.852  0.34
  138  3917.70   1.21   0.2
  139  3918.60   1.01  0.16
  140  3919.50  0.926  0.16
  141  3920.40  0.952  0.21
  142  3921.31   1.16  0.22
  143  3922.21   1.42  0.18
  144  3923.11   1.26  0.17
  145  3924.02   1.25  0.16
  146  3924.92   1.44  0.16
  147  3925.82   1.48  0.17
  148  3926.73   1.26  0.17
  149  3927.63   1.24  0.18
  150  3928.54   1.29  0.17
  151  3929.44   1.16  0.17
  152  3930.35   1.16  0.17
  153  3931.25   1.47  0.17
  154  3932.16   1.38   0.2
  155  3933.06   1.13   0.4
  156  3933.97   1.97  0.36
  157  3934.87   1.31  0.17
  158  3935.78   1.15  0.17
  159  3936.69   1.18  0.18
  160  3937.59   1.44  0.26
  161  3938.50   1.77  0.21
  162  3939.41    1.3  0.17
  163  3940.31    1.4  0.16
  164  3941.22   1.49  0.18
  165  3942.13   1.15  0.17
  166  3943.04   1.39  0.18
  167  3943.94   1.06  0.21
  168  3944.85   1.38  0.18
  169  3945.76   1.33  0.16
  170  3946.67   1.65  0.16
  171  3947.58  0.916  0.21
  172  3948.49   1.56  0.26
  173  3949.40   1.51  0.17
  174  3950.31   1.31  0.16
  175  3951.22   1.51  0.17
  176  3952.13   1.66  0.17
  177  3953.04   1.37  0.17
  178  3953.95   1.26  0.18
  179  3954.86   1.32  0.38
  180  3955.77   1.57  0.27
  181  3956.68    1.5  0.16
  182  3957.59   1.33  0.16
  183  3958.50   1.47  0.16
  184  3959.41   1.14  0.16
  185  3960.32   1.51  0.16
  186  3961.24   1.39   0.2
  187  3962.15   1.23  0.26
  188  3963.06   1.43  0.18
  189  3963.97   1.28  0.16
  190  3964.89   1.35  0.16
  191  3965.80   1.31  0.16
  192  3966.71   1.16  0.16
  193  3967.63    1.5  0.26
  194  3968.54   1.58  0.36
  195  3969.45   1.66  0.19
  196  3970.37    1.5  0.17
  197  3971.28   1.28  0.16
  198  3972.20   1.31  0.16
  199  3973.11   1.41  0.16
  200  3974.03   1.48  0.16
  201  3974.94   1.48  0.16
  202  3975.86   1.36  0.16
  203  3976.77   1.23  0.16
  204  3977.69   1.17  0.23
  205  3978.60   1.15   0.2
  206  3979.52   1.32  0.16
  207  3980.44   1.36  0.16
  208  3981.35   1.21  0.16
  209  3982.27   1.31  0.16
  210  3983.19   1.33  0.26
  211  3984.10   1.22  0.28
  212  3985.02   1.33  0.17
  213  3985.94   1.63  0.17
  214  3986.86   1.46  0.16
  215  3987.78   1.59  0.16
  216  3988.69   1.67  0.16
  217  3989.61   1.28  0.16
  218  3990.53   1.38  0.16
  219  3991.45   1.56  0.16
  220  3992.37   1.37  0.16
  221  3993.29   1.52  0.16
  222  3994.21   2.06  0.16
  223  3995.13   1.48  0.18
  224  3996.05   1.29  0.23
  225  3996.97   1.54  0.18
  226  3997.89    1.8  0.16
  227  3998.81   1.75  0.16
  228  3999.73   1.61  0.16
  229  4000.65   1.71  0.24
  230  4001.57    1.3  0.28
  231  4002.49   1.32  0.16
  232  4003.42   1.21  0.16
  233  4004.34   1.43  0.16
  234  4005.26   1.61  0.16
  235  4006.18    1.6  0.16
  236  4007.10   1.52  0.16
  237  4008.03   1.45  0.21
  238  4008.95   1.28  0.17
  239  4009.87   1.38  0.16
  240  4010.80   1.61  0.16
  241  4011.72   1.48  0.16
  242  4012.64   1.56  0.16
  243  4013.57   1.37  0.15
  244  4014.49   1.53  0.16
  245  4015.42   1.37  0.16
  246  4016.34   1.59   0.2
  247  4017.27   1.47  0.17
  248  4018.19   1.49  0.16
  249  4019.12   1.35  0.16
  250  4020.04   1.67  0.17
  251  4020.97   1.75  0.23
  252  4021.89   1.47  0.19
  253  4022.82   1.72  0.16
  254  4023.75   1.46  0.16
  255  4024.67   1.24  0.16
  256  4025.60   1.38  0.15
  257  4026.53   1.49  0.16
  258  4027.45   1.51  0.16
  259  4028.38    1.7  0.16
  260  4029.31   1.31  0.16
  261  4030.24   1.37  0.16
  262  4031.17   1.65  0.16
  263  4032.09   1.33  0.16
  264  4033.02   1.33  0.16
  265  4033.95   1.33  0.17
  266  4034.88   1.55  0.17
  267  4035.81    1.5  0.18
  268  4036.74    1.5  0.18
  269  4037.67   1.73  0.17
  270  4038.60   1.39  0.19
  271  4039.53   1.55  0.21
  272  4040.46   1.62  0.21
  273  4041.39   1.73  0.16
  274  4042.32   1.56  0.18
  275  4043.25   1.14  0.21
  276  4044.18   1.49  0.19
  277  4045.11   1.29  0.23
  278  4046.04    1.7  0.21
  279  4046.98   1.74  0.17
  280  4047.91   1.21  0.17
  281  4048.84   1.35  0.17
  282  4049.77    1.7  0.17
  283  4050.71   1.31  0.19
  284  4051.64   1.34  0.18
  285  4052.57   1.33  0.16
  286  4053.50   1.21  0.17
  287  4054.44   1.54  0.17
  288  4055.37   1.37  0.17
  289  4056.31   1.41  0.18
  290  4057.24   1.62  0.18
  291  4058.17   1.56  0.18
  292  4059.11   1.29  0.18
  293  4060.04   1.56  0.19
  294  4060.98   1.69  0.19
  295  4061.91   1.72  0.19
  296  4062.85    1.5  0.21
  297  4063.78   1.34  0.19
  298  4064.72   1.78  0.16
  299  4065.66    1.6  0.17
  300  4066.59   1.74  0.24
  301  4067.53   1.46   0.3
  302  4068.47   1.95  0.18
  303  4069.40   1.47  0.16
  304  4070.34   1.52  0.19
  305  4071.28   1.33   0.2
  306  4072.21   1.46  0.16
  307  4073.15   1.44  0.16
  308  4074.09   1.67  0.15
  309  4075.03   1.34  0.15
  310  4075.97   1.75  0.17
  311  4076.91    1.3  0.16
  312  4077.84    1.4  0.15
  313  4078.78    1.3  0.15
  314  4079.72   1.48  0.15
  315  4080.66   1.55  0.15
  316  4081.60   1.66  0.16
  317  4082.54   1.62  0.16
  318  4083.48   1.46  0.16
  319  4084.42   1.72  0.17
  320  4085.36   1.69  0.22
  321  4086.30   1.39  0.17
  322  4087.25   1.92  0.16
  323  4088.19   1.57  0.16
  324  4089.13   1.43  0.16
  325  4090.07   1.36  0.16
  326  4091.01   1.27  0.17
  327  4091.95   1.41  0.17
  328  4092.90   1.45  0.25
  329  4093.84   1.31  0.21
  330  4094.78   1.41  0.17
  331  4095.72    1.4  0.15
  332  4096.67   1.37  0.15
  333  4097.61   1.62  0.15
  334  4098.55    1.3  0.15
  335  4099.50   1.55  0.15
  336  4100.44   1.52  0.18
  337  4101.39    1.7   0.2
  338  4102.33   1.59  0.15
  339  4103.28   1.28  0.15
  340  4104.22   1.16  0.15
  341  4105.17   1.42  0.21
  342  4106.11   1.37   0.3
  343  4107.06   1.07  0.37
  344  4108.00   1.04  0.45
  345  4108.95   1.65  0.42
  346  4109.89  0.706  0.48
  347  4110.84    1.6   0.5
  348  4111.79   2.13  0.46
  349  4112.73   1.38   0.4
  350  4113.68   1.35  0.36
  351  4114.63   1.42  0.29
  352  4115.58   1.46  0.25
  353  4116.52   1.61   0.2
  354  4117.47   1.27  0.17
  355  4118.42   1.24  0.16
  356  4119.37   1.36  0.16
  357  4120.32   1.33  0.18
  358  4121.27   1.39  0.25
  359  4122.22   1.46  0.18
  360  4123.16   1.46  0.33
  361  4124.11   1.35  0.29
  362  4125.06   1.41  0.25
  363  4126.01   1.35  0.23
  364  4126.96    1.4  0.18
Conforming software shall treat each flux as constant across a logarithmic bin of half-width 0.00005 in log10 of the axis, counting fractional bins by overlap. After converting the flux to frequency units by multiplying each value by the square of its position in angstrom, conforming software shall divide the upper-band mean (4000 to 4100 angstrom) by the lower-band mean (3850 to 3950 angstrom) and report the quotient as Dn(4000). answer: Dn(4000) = 1.4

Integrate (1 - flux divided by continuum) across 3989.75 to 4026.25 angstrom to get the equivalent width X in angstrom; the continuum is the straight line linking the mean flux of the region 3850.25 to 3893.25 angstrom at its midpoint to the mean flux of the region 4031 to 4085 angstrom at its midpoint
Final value -3.2 angstrom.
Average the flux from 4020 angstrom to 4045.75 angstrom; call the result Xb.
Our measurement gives 1.49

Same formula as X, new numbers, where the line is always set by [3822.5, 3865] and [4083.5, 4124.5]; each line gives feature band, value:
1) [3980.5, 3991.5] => -1.6 angstrom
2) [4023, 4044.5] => -2.7 angstrom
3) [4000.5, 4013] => -1.9 angstrom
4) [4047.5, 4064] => -1.3 angstrom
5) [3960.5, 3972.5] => -2.0 angstrom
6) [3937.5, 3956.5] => -3.9 angstrom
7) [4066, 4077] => -1.4 angstrom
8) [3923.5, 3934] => -1.9 angstrom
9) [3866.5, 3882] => -2.4 angstrom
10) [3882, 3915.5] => -0.9 angstrom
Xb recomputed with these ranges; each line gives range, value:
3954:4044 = 1.45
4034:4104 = 1.5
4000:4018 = 1.46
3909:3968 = 1.32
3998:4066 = 1.49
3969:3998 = 1.42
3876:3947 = 1.19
